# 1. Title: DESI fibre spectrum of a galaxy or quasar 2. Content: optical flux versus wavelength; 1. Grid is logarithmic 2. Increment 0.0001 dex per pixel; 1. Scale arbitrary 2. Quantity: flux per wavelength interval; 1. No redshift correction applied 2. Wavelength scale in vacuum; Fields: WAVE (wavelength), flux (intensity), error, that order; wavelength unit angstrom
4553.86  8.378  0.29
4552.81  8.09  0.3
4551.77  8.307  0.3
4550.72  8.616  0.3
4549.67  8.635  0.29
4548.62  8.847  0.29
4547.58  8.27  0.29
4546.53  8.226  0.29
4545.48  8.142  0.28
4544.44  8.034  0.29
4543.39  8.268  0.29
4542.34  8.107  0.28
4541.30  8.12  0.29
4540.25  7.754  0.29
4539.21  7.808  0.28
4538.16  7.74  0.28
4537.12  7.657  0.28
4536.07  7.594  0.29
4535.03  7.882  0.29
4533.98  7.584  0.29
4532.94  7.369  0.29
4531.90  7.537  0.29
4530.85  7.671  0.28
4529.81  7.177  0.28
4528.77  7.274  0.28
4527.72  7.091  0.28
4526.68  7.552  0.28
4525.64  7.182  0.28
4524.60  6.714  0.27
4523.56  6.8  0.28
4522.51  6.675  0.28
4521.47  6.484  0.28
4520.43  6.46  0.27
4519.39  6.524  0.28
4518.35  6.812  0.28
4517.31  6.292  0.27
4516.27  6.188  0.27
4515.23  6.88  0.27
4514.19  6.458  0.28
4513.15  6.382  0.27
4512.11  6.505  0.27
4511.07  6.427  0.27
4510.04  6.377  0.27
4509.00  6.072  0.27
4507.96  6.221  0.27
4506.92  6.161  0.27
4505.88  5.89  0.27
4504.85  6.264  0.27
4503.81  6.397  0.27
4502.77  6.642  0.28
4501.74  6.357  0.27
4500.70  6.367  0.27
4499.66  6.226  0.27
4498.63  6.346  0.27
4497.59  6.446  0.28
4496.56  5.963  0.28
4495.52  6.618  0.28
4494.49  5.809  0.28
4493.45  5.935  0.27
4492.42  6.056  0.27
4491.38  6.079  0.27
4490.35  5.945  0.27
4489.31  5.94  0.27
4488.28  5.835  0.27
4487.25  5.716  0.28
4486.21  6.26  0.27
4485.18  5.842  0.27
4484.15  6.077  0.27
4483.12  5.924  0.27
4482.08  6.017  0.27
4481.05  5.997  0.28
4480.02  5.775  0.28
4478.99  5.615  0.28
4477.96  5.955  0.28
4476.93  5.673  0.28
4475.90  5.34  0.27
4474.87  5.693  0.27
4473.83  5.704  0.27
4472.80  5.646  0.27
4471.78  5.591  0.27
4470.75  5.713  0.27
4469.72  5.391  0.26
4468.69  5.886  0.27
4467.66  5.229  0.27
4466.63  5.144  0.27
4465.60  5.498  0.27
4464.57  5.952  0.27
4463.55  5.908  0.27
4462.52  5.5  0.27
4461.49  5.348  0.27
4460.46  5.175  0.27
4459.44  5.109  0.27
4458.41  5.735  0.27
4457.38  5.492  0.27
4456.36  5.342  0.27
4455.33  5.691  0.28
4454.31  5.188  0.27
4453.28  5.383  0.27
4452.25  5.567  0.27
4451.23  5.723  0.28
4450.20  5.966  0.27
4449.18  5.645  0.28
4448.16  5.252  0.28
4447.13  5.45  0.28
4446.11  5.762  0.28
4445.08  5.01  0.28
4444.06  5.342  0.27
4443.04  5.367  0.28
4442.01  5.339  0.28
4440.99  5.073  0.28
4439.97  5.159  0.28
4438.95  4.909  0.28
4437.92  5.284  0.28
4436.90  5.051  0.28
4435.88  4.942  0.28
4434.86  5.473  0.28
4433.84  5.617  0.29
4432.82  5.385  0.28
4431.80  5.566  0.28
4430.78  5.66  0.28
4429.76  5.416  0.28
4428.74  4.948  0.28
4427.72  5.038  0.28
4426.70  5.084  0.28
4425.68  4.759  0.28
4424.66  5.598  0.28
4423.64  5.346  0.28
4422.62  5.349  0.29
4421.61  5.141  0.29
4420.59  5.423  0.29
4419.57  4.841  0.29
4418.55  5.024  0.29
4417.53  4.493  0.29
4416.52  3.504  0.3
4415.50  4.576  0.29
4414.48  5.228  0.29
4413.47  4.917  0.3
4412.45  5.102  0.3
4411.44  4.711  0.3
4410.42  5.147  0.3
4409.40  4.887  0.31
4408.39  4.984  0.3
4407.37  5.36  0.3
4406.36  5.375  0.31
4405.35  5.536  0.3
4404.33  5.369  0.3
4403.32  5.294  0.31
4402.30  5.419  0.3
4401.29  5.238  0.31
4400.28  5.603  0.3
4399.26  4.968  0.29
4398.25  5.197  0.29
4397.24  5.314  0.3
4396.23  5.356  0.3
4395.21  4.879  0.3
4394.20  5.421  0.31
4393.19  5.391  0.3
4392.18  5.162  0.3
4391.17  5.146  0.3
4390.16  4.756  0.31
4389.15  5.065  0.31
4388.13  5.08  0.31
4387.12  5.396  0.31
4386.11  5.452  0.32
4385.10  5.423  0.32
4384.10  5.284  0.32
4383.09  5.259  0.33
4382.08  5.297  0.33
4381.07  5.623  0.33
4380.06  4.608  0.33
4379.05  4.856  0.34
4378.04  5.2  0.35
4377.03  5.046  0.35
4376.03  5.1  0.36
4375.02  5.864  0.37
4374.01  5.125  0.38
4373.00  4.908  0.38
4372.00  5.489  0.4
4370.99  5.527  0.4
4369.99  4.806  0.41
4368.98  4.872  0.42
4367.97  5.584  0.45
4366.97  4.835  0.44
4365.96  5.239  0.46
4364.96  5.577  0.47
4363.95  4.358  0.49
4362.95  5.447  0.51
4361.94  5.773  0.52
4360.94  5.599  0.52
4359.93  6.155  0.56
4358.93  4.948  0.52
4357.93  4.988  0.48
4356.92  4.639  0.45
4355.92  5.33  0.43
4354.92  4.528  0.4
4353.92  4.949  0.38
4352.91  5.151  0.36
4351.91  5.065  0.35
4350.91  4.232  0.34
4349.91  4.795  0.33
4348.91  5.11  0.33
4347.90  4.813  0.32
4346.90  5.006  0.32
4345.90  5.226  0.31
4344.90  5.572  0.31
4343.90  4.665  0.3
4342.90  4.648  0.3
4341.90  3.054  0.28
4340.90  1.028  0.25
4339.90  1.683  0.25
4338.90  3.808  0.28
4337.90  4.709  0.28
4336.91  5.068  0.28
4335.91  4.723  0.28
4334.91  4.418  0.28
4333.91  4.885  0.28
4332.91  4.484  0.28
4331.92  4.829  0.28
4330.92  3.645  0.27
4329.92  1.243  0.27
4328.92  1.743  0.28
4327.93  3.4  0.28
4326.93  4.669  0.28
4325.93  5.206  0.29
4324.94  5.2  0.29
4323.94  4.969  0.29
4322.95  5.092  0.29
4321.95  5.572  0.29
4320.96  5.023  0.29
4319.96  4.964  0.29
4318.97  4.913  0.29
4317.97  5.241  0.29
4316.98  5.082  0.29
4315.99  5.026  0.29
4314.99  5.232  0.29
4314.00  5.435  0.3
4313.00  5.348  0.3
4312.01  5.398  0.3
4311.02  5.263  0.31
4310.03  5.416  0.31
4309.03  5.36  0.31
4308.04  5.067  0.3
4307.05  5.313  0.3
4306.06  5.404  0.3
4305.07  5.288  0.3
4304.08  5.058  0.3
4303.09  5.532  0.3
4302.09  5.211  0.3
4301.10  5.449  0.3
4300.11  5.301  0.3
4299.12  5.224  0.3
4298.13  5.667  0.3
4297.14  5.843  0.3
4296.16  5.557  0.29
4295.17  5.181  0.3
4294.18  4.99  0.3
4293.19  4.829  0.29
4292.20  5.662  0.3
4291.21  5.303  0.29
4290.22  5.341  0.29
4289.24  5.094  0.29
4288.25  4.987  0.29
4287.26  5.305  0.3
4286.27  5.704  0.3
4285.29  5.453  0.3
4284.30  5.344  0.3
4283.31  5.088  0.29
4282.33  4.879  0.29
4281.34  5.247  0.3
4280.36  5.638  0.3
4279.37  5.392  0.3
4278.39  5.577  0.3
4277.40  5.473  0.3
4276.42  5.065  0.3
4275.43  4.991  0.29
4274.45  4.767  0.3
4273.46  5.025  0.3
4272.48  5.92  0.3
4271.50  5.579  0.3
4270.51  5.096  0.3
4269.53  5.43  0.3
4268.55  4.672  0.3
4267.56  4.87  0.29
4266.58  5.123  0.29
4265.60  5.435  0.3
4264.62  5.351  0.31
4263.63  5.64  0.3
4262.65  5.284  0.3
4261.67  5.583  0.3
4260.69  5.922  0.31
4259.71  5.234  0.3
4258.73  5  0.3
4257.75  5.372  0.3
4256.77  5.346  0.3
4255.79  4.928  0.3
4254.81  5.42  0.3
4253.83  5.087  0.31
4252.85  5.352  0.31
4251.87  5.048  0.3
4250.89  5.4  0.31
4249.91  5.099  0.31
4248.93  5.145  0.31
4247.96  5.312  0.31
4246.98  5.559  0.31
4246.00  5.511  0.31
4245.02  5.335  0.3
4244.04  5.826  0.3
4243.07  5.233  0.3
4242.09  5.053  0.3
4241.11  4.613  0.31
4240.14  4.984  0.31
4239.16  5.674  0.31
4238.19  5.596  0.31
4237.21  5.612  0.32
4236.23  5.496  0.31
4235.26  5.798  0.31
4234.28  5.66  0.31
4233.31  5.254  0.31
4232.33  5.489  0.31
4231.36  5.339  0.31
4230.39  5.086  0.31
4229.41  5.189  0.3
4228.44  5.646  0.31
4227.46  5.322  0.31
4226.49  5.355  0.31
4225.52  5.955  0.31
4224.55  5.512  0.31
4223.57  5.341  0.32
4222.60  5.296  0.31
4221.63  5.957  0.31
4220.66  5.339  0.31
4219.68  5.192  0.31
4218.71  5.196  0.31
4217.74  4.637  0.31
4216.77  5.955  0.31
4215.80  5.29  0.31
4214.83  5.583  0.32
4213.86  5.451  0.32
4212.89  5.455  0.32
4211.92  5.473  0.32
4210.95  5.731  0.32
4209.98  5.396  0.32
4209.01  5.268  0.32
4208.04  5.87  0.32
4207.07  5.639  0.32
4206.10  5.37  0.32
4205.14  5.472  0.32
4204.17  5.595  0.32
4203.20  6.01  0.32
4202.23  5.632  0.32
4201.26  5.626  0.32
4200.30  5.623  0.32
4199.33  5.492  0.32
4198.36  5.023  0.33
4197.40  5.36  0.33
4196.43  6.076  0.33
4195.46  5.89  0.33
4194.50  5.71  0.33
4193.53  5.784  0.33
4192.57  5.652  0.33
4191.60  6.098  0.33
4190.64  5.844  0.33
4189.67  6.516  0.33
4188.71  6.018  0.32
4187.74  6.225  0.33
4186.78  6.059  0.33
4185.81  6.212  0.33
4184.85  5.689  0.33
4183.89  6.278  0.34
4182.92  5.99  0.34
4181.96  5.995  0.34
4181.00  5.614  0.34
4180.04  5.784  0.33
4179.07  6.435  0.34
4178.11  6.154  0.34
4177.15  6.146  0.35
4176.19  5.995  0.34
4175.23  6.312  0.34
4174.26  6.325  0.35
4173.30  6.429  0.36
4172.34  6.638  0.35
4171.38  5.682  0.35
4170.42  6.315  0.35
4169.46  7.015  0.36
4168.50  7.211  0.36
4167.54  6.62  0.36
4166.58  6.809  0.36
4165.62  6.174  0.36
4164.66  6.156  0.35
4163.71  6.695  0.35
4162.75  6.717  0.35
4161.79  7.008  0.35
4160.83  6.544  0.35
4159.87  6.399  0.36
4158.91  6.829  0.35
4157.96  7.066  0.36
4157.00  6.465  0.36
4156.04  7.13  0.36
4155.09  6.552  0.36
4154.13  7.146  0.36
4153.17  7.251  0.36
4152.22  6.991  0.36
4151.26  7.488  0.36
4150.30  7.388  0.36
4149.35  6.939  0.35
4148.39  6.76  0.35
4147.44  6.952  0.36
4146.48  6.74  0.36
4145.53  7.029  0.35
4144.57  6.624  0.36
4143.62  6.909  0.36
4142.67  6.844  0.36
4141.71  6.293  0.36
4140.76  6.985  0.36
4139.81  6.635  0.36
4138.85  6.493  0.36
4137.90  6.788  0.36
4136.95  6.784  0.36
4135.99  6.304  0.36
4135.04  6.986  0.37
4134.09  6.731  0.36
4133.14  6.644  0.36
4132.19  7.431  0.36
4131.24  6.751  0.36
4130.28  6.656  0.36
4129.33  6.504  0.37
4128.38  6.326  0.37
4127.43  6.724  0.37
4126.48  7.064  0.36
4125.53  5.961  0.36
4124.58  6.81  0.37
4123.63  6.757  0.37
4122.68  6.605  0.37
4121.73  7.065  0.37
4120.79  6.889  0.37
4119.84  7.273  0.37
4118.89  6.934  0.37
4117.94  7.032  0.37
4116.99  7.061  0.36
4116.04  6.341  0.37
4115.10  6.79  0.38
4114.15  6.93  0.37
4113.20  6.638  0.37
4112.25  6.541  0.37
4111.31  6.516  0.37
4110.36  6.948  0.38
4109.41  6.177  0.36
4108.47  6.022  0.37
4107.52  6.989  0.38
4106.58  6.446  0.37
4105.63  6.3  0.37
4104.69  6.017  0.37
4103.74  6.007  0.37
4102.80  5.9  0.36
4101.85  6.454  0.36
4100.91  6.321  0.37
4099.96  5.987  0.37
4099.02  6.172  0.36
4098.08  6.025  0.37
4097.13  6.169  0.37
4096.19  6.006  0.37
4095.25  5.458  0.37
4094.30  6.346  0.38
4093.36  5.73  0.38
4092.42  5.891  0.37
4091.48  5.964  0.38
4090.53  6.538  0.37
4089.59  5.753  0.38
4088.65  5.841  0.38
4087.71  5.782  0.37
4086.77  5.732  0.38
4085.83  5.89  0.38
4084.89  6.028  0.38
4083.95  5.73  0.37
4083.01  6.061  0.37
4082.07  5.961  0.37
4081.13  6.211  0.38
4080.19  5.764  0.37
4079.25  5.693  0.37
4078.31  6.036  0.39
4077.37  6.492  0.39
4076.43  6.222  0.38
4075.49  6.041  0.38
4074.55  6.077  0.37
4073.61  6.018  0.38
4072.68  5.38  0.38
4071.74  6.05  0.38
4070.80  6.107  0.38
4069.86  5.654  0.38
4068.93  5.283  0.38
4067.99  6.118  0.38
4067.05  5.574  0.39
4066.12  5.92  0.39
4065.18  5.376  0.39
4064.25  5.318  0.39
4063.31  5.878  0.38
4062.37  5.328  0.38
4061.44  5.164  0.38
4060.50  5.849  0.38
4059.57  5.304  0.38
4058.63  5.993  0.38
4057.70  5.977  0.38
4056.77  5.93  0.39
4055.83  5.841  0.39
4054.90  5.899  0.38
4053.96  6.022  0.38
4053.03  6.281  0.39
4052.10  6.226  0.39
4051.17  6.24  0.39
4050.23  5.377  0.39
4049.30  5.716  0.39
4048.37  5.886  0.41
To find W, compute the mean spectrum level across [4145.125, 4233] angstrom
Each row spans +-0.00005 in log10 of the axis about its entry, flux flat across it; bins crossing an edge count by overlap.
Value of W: 6.04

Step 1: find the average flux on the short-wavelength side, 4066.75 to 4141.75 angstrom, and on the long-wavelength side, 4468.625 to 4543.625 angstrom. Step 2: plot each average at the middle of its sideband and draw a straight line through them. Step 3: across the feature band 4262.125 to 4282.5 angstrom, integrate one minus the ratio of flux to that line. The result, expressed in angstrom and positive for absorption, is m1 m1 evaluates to 3.6 angstrom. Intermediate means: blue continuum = 6.32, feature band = 5.27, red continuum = 6.5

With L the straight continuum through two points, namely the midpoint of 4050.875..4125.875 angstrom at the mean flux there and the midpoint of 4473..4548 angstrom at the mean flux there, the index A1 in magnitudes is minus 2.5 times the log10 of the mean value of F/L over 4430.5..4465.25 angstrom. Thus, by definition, 0.209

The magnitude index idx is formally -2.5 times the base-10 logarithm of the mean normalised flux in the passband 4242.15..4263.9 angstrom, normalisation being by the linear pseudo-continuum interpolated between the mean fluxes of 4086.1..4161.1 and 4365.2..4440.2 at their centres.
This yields 0.11 mag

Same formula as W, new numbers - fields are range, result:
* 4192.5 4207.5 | 5.62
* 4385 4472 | 5.27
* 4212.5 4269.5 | 5.35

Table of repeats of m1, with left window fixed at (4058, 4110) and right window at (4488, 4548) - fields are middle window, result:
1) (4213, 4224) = 1.5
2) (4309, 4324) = 2.8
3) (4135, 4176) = -4.2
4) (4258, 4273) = 2.3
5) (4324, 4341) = 6.7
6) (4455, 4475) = 3.6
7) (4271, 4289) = 3.0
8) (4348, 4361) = 3.0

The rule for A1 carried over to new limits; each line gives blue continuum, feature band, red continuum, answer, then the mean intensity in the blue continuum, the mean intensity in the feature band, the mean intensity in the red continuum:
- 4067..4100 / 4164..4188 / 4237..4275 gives -0.121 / 5.94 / 6.26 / 5.29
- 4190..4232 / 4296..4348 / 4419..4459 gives 0.152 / 5.53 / 4.73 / 5.34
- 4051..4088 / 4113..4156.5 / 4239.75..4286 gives -0.203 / 5.86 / 6.83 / 5.27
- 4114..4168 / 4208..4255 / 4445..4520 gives 0.212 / 6.78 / 5.39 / 5.9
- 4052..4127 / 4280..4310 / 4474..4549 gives 0.204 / 6.14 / 5.31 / 6.69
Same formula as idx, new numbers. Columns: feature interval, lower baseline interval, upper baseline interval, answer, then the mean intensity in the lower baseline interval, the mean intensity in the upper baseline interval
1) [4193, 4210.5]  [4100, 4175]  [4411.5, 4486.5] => 0.15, 6.68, 5.39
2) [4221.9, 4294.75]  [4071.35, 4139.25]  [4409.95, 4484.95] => 0.11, 6.35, 5.37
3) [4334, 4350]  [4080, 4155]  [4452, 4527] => 0.41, 6.51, 6.02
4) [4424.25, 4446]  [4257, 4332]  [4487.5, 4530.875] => 0.14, 5.12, 6.45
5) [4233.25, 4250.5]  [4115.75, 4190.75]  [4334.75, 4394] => 0.10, 6.61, 4.93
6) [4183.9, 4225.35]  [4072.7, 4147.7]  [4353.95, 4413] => 0.07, 6.41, 5.2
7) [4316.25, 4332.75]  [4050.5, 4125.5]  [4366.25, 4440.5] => 0.22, 6.13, 5.17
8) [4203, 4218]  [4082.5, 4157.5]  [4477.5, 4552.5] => 0.20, 6.54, 6.83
